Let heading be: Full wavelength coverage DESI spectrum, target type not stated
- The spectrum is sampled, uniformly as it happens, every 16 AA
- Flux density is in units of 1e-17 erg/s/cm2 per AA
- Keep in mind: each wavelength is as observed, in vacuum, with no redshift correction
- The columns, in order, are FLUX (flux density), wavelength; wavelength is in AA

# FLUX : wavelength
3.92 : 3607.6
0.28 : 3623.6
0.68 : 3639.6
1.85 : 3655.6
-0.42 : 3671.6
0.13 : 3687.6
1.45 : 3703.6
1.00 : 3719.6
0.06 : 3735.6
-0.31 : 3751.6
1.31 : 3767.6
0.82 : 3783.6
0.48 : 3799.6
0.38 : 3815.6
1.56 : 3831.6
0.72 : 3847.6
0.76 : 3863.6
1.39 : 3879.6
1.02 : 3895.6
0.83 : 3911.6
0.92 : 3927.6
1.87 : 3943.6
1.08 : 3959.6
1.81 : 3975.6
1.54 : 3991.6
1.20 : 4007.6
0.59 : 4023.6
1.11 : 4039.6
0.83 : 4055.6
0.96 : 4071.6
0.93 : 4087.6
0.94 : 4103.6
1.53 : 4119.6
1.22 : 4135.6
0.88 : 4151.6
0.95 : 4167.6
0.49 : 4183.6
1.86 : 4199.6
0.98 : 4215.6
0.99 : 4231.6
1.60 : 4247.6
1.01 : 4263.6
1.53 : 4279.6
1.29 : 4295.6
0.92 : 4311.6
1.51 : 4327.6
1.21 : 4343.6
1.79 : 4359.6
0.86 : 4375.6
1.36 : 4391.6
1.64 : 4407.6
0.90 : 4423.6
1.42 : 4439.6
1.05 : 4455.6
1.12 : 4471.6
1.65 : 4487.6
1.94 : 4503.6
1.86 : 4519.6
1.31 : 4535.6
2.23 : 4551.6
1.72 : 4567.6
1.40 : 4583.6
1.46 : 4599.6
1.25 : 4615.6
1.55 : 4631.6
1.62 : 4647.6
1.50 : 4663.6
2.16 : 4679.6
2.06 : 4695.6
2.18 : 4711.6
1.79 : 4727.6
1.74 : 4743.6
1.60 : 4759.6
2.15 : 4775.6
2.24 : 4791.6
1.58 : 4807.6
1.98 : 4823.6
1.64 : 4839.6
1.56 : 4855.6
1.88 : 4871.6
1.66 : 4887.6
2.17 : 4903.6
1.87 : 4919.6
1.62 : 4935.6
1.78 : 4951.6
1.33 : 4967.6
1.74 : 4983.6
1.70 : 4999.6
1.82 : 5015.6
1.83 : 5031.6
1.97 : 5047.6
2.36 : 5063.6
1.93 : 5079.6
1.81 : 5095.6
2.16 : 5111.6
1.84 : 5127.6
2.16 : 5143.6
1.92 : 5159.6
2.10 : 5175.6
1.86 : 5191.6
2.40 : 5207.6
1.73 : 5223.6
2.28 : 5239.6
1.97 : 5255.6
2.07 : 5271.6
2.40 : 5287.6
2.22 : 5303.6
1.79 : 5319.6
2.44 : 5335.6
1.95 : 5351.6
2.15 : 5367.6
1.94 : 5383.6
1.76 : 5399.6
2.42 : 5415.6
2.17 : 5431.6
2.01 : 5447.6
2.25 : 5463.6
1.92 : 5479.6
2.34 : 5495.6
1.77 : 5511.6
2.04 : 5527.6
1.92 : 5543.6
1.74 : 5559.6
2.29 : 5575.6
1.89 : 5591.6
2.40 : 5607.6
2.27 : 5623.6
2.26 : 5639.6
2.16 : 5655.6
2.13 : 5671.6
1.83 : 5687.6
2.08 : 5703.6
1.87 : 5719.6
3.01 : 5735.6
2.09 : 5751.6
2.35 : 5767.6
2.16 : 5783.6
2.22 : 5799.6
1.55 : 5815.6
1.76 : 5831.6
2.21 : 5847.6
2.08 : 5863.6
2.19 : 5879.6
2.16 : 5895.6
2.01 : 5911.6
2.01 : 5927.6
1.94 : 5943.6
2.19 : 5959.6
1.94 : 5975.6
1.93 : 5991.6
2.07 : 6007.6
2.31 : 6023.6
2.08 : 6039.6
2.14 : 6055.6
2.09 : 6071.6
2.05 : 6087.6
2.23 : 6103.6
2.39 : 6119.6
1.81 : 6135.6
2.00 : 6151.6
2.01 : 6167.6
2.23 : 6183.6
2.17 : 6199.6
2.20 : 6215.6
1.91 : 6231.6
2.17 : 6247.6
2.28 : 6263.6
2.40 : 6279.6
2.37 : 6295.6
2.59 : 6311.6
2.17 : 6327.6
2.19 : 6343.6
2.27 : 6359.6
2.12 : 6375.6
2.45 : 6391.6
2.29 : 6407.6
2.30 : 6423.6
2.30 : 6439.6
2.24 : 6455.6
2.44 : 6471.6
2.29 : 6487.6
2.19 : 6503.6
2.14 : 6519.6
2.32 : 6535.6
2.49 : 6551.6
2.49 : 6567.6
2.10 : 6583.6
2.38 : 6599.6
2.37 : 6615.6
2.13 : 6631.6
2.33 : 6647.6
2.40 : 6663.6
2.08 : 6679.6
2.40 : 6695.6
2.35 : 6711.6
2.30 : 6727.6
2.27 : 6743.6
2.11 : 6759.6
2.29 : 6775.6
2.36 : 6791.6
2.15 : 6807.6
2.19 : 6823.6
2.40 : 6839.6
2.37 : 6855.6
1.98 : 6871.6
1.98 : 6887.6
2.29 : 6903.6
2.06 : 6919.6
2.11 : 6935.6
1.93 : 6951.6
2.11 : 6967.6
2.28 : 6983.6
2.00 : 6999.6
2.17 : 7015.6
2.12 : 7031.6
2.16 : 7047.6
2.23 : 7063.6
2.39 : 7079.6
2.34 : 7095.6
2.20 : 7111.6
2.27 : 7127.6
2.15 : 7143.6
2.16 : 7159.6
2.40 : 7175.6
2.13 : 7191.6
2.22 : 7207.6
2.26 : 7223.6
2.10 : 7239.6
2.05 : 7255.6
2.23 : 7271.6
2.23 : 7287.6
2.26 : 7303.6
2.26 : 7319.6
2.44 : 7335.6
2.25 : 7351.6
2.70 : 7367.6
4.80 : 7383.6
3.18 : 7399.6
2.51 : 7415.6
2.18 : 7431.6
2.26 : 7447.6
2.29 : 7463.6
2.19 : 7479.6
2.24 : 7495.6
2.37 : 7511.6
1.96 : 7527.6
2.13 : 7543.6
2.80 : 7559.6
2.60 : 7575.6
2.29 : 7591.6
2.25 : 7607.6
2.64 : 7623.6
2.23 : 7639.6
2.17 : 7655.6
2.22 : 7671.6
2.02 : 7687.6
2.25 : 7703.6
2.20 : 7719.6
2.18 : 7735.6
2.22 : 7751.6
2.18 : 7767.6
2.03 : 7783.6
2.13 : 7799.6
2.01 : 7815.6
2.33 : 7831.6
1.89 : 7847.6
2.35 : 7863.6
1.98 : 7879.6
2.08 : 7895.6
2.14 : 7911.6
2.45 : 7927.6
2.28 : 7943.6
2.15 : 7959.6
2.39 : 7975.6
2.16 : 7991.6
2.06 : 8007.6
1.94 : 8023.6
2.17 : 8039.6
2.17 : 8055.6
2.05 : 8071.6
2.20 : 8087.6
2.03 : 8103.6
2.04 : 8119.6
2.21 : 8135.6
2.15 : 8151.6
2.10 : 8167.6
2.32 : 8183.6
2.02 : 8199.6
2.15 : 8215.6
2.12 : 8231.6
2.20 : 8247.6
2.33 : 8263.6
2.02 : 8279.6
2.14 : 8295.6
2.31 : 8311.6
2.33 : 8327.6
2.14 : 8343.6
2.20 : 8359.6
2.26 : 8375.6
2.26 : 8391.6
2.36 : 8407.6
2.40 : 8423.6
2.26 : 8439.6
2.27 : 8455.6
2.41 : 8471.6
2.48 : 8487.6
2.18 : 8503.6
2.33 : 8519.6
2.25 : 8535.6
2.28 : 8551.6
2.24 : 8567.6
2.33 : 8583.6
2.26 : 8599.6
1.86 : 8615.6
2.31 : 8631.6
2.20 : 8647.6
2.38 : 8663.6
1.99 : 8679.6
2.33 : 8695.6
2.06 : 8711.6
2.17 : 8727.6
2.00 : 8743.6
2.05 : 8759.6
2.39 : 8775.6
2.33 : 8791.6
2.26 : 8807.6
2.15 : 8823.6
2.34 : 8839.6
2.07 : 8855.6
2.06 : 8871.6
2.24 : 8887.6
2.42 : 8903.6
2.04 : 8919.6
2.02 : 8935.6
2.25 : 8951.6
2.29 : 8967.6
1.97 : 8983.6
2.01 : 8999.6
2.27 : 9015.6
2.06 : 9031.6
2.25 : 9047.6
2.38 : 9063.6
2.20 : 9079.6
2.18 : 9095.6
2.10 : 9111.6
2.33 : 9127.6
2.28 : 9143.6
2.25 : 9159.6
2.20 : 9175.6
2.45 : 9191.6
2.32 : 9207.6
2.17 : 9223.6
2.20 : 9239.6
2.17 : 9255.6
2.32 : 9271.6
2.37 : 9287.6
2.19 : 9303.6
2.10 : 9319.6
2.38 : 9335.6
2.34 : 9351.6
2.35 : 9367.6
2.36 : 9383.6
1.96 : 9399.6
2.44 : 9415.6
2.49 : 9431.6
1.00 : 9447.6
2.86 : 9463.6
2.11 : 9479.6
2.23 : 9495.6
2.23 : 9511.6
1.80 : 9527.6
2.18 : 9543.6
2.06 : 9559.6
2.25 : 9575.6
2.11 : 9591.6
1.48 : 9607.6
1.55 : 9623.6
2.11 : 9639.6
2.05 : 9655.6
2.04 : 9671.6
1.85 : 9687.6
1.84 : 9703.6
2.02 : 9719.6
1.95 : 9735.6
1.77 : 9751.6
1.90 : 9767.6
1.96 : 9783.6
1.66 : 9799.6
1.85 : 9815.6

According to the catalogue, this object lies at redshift 0.125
